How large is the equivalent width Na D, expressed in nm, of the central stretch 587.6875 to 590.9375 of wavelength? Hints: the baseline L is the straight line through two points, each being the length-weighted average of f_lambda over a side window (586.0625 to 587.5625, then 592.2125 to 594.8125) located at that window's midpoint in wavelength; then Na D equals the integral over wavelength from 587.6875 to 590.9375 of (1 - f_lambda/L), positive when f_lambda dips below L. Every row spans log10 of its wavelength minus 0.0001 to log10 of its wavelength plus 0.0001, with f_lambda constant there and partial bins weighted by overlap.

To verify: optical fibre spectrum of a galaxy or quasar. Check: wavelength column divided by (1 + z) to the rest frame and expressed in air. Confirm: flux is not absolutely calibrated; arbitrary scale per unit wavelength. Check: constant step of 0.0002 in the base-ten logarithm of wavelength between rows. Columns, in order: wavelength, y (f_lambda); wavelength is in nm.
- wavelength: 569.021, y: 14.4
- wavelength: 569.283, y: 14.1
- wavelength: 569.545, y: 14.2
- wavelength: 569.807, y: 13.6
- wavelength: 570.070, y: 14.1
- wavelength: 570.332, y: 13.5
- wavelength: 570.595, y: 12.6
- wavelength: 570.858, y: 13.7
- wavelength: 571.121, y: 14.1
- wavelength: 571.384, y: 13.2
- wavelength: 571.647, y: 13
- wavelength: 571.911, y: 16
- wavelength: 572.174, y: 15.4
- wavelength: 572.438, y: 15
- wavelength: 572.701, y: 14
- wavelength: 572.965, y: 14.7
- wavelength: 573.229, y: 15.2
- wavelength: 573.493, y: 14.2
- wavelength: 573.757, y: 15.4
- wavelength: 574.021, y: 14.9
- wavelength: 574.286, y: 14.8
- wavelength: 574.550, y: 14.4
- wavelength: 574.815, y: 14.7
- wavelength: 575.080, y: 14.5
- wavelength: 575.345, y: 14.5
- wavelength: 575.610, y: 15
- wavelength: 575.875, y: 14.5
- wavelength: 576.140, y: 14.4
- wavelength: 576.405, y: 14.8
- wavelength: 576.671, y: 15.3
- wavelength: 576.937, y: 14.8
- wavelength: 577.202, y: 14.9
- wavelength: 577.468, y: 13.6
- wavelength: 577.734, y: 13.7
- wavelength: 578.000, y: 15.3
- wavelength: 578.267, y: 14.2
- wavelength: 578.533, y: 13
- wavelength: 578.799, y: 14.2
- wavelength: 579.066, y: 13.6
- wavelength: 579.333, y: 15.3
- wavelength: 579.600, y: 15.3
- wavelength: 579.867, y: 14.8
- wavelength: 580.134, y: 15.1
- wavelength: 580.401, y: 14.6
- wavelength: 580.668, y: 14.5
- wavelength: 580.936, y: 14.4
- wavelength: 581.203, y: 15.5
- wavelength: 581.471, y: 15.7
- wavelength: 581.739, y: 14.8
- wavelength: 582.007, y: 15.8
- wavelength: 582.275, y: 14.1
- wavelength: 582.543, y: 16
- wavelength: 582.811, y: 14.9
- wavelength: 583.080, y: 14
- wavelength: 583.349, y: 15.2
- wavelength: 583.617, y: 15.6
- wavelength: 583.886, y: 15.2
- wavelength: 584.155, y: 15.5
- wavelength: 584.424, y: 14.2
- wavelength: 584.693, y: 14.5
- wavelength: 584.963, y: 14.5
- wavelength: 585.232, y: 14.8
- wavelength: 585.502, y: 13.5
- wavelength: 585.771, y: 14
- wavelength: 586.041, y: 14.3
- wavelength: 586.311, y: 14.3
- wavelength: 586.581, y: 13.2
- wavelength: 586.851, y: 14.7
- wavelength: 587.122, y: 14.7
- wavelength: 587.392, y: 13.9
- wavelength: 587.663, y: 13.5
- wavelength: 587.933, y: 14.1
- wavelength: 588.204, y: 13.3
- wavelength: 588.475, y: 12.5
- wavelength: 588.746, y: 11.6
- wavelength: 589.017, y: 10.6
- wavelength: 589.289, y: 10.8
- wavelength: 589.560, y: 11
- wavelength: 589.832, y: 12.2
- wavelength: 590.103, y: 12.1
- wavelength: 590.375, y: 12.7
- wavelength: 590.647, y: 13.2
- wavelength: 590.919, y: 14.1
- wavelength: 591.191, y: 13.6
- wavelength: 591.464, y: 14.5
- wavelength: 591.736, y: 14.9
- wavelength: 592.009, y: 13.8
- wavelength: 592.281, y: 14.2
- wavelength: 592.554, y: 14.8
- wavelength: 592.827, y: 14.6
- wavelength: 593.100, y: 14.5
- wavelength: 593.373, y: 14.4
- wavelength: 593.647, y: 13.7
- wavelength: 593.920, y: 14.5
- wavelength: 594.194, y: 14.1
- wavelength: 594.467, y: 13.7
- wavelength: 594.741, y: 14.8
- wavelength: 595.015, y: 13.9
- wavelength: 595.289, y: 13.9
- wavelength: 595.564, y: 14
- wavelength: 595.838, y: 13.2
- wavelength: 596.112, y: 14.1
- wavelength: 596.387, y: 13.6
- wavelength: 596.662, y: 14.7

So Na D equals 0.43 nm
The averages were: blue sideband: 14.2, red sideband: 14.3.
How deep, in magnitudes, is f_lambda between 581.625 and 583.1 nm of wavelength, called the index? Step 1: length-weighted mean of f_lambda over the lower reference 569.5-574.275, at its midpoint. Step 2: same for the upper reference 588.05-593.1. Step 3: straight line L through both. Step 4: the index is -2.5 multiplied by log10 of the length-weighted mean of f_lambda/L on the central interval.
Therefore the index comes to -0.11 mag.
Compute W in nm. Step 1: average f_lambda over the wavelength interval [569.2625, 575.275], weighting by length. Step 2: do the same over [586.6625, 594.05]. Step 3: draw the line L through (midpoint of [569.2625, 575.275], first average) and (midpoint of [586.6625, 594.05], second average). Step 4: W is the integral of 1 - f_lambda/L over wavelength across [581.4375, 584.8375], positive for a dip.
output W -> -0.30 nm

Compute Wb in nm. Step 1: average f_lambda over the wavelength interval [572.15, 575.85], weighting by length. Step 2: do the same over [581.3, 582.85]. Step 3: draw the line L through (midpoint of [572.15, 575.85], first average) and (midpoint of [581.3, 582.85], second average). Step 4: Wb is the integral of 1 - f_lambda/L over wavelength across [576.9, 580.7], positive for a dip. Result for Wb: 0.15 nm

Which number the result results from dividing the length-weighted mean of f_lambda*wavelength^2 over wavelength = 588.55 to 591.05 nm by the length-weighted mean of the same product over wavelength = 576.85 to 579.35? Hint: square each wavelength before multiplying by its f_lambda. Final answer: 0.88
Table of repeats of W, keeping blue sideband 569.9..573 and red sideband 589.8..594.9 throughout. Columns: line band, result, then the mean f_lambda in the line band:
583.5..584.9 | -0.096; 15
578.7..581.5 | -0.152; 14.8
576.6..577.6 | -0.040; 14.6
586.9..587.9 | -0.008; 14.1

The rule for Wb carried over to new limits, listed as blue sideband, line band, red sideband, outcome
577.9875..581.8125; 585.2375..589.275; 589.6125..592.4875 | 0.14 nm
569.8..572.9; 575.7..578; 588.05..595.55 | -0.11 nm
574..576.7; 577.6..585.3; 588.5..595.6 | -0.30 nm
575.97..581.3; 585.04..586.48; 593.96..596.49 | 0.01 nm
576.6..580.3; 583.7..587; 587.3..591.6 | -0.25 nm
